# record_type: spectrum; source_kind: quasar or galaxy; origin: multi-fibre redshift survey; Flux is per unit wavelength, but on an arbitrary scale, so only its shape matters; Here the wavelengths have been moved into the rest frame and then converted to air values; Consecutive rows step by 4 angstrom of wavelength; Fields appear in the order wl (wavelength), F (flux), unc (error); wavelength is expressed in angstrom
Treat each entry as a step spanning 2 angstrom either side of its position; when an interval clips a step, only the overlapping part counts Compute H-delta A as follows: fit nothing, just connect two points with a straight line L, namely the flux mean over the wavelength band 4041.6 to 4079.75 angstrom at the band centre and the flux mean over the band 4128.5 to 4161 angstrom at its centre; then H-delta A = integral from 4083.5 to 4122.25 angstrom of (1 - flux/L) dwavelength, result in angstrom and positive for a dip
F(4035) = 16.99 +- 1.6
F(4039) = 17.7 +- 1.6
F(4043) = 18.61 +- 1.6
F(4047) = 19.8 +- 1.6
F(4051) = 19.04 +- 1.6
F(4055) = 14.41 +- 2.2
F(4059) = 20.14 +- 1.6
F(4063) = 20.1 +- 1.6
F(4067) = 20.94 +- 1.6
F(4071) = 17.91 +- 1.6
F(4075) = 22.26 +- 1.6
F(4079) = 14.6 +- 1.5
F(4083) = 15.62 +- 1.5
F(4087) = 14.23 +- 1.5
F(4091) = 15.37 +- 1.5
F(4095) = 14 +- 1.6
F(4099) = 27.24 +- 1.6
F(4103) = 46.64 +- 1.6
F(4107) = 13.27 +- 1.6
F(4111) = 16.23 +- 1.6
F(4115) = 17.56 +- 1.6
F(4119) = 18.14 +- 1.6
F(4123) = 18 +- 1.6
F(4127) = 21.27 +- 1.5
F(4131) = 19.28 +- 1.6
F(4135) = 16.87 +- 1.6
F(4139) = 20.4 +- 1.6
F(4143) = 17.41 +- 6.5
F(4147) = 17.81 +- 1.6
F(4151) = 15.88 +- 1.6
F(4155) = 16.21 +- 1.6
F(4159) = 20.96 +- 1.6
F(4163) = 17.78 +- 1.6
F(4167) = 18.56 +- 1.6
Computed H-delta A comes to -3.2 angstrom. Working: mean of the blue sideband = 18.9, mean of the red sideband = 18.2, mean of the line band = 20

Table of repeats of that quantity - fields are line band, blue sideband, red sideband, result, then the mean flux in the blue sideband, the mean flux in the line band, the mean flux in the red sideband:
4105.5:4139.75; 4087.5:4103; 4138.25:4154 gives 2.88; 22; 17.9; 17.6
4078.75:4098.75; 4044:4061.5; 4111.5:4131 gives 2.86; 18.4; 15.9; 18.6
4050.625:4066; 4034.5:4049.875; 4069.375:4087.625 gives -0.59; 18.4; 18.5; 17.1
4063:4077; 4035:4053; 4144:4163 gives -1.49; 18.6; 20.3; 17.7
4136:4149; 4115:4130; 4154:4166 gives 0.21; 18.9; 18.4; 18.5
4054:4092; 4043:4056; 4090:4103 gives 5.37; 18.1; 17.7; 23.4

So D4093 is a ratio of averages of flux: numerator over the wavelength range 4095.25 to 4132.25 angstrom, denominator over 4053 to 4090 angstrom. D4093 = 1.22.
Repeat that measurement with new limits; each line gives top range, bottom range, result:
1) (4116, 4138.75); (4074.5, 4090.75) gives 1.17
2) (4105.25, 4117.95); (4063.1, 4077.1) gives 0.78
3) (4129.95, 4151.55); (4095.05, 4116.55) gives 0.77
